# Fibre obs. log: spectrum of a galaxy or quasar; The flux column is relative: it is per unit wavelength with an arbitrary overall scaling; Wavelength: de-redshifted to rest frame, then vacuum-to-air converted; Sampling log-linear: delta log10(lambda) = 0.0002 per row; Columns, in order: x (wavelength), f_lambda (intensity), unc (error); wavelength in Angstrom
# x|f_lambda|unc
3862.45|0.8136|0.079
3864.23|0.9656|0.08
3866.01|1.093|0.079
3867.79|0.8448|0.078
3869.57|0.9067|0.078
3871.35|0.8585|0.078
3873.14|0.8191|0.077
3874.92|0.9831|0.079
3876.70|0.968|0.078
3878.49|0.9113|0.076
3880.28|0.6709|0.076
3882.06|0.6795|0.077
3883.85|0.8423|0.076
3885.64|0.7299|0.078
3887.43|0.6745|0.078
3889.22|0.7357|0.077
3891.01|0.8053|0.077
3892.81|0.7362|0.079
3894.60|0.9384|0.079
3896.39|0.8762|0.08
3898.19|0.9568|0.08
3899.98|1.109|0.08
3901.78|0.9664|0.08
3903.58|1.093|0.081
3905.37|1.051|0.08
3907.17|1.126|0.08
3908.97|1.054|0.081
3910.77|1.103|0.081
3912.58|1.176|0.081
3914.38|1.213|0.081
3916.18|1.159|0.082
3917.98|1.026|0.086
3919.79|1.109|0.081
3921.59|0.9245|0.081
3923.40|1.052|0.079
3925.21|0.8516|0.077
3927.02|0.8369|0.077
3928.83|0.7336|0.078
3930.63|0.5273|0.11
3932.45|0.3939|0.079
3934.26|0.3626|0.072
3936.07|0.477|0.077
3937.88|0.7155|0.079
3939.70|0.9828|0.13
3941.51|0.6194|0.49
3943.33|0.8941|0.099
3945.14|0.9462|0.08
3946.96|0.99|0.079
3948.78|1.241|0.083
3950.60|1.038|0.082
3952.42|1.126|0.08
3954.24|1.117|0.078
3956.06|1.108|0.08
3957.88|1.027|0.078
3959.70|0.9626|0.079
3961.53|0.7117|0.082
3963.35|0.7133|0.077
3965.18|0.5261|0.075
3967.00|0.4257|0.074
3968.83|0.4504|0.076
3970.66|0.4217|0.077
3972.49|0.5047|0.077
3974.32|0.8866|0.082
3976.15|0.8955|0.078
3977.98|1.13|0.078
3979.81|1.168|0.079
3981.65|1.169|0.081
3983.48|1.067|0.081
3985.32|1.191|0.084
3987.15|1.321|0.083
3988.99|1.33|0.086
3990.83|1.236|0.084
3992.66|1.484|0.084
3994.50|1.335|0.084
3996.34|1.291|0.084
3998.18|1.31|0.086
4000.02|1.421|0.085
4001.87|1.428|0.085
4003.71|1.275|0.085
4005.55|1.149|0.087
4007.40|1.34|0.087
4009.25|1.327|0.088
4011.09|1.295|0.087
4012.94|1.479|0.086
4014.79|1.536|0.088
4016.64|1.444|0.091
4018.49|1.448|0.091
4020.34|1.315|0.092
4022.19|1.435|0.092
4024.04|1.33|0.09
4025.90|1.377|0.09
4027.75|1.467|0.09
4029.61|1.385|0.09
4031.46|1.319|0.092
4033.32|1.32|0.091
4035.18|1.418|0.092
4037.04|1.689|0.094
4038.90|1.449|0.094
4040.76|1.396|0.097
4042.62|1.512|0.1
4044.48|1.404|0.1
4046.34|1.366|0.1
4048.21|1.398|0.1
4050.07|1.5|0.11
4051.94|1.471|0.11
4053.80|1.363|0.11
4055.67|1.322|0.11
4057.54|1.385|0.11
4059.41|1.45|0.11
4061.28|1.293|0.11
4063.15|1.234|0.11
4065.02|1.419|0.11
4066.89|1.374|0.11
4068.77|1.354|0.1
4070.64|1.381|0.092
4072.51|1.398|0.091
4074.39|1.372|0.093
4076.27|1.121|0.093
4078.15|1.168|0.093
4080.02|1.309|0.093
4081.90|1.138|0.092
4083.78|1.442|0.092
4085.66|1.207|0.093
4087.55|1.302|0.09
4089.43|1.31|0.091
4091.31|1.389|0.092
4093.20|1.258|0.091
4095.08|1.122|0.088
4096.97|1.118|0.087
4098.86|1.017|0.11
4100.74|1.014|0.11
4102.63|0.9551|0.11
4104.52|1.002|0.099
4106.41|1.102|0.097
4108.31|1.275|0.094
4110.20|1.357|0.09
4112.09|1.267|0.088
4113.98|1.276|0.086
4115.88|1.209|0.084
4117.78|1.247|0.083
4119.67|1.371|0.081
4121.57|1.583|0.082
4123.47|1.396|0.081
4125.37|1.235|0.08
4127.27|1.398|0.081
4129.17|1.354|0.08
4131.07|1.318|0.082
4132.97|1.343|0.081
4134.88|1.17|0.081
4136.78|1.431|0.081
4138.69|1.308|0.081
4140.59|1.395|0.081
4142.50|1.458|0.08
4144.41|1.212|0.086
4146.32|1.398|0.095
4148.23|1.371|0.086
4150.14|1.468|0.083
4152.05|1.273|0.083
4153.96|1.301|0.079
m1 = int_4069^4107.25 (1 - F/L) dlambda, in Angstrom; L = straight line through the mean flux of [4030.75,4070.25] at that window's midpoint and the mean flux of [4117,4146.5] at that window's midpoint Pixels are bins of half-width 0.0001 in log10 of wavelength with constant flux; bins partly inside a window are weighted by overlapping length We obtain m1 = 4.71 Angstrom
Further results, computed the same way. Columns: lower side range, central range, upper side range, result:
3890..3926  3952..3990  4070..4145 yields 6.30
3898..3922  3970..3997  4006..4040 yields 4.11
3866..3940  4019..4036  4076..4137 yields -4.17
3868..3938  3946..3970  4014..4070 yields 4.53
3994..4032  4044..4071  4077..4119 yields -2.06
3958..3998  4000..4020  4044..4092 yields -4.89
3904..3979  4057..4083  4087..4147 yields -3.43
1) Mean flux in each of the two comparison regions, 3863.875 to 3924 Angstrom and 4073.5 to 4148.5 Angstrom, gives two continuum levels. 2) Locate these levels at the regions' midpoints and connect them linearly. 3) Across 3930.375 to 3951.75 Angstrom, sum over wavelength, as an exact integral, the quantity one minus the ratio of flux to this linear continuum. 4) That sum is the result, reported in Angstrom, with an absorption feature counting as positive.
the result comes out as 5.1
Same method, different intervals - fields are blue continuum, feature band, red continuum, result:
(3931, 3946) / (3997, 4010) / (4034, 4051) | -1.8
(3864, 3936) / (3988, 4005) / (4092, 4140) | -4.7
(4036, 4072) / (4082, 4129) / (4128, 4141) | 3.9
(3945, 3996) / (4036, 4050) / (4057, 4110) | -3.7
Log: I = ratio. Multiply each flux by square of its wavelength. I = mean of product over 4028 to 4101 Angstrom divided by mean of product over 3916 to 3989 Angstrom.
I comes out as 1.6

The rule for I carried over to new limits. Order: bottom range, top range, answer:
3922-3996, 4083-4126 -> 1.47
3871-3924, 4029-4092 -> 1.56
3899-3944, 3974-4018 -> 1.47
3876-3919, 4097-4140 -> 1.49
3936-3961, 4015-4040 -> 1.54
